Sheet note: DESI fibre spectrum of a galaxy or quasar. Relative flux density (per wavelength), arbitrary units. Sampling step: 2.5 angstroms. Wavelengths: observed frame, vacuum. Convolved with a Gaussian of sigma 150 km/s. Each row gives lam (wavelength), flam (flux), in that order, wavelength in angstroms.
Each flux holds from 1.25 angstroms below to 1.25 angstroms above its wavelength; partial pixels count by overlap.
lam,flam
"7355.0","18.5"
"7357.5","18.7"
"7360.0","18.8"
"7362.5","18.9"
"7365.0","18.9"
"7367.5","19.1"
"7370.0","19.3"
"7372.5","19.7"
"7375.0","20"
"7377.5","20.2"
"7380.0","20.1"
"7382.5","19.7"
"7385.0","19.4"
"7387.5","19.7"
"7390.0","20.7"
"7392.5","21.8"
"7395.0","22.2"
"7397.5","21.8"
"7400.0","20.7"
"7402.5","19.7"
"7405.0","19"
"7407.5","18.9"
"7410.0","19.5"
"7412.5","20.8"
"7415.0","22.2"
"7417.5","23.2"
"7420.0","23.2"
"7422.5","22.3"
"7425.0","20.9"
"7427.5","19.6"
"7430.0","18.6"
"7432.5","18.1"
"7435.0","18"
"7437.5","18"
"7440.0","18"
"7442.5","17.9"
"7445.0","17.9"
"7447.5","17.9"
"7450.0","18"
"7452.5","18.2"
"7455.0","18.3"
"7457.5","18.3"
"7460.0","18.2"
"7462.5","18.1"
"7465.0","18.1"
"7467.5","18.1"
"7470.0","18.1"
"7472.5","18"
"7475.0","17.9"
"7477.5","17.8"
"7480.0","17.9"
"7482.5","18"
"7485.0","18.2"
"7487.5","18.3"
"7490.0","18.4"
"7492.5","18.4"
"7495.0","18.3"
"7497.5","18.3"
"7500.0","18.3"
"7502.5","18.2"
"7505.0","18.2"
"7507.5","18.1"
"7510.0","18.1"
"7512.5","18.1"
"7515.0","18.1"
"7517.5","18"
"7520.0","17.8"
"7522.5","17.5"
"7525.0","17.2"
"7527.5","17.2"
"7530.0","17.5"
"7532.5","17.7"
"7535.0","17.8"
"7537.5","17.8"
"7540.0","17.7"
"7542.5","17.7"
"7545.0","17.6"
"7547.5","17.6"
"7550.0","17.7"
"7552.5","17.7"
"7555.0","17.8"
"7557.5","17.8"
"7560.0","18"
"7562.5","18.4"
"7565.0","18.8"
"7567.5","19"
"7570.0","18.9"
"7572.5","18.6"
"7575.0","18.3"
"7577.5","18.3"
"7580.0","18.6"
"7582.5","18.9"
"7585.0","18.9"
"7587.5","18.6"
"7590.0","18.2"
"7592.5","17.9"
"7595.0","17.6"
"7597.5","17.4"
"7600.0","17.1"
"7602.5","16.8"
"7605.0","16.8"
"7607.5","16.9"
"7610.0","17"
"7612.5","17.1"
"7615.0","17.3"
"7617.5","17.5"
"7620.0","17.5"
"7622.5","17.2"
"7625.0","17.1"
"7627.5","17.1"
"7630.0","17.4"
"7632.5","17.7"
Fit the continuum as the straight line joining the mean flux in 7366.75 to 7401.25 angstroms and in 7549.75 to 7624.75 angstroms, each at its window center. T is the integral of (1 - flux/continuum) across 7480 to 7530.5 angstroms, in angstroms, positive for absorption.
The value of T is 2.3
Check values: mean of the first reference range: 20.3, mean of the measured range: 18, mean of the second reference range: 17.9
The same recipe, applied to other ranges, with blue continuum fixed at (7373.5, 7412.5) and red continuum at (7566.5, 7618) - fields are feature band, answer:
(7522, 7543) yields 1.2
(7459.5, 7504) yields 2.4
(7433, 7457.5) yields 2.0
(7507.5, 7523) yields 0.7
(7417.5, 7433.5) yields -0.7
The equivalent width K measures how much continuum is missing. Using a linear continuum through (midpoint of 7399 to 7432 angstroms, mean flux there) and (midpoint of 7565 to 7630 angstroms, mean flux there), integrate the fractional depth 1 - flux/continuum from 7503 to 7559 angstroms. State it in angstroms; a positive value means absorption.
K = 3.1 angstroms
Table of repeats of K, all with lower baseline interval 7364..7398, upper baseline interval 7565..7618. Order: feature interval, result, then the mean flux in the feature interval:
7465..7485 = 1.2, 18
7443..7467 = 1.6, 18.1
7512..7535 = 1.2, 17.7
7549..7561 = 0.3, 17.8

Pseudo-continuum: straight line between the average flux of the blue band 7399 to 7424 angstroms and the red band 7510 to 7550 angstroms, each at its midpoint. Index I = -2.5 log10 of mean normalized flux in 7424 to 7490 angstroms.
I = 0.08 mag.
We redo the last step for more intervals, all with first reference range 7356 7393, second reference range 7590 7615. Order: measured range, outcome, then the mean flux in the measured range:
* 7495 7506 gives 0.00 mag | 18.3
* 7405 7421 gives -0.10 mag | 21.1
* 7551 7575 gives -0.04 mag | 18.3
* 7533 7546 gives 0.01 mag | 17.7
